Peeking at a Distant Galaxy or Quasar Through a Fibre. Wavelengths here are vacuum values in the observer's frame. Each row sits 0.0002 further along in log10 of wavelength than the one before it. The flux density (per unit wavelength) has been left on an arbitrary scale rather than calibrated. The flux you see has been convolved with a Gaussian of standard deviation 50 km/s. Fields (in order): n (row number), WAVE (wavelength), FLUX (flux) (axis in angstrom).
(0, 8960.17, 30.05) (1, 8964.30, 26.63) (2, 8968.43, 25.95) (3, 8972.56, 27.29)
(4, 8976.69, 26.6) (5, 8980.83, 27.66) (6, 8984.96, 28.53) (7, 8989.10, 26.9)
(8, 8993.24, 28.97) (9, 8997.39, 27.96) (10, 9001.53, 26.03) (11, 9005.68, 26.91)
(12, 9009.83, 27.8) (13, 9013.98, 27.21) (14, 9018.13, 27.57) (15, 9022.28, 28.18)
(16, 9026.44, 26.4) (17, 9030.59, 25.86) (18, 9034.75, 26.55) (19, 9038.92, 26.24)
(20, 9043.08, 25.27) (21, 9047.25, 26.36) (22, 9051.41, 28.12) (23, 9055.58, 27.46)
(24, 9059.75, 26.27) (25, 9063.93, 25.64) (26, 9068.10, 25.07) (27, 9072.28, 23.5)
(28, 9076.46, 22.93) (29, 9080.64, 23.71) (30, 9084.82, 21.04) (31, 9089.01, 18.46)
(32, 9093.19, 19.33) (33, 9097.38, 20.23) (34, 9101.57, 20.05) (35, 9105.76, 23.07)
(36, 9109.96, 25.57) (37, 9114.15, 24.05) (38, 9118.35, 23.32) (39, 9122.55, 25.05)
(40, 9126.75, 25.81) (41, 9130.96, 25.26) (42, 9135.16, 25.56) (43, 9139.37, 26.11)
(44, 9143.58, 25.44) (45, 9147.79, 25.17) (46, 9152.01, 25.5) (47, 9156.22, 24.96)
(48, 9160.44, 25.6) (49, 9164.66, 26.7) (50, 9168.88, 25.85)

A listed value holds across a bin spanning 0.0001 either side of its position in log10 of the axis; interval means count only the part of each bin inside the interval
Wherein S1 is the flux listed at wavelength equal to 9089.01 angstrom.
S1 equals 18.46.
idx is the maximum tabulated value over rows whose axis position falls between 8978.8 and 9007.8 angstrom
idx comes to 28.97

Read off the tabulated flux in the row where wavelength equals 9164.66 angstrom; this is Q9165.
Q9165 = 26.7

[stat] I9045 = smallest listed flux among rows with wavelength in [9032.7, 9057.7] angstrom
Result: 25.27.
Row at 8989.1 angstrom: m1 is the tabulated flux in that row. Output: 26.9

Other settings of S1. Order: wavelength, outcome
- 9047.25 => 26.36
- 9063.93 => 25.64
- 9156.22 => 24.96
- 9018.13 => 27.57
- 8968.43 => 25.95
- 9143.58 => 25.44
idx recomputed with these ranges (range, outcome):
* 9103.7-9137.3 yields 25.81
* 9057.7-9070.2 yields 26.27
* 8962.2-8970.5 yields 26.63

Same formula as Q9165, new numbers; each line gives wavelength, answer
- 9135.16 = 25.56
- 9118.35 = 23.32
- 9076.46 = 22.93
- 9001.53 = 26.03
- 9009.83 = 27.8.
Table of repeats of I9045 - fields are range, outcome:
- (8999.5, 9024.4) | 26.03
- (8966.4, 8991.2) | 25.95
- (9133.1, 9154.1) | 25.17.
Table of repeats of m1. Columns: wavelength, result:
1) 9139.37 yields 26.11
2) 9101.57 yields 20.05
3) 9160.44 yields 25.6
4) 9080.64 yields 23.71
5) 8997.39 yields 27.96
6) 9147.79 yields 25.17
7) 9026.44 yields 26.4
